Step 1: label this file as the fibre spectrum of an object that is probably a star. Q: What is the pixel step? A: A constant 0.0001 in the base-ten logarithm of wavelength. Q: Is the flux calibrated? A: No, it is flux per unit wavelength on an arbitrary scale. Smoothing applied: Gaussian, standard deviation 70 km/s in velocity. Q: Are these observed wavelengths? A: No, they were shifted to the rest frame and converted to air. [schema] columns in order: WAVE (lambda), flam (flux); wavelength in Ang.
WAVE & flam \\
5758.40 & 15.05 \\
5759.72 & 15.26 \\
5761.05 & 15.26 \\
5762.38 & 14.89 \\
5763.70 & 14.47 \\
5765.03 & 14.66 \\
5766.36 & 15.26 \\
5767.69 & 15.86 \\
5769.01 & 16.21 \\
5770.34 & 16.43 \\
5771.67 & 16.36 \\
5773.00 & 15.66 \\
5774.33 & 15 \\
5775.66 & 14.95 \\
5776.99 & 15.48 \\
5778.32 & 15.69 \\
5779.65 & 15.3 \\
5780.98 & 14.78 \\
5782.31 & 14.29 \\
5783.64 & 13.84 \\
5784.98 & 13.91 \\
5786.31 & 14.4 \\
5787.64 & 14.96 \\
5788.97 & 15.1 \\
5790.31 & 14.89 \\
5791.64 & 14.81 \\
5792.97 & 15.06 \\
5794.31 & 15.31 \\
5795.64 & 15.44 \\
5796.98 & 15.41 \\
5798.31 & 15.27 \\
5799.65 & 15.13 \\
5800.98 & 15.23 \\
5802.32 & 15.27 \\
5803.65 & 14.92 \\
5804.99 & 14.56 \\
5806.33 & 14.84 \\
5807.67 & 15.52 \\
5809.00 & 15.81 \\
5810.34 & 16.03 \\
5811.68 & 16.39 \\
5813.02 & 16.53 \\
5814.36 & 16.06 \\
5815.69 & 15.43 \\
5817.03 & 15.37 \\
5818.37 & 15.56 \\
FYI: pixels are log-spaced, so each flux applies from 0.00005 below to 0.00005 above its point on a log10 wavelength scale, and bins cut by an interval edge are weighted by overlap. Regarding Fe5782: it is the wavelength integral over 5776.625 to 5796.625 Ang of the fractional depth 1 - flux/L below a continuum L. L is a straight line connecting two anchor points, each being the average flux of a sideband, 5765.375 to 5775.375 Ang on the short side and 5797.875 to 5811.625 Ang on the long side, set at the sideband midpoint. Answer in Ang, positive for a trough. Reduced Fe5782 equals 0.8 Ang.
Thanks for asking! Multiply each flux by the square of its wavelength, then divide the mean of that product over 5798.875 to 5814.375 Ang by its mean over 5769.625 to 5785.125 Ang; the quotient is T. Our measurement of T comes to 1.0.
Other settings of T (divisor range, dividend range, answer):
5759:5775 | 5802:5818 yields 1.02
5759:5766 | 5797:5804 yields 1.03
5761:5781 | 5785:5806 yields 0.98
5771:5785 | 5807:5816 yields 1.07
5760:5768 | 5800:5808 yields 1.01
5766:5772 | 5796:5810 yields 0.96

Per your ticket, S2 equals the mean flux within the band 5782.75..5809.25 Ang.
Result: 15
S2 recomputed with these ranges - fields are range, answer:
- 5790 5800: 15.2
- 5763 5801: 15.1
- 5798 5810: 15.2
